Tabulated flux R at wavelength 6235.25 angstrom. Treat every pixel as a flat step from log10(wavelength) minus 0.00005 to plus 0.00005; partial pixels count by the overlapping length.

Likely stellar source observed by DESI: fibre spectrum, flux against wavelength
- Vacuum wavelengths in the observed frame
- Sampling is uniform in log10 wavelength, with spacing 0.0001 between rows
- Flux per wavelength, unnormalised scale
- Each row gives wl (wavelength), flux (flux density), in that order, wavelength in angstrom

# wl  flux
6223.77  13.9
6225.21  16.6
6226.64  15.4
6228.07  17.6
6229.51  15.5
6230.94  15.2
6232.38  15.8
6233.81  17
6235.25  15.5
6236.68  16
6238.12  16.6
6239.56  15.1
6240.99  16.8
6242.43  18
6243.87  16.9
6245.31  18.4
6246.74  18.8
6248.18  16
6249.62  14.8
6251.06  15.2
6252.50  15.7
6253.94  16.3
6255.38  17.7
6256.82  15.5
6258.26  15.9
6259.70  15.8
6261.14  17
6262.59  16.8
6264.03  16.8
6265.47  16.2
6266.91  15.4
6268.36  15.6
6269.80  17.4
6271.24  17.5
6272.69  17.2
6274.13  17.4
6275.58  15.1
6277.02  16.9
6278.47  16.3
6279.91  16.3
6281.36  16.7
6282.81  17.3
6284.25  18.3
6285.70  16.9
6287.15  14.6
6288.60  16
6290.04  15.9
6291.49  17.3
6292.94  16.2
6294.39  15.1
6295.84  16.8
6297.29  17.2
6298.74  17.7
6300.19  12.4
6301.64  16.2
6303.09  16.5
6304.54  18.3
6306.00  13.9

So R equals 15.5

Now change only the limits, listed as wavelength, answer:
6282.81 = 17.3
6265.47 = 16.2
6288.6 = 16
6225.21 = 16.6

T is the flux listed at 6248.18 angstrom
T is 16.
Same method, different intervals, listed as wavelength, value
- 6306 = 13.9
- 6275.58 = 15.1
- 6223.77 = 13.9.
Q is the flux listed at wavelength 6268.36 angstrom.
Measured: 15.6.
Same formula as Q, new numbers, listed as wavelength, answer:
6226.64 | 15.4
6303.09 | 16.5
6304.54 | 18.3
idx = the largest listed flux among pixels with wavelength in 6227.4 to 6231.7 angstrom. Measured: 17.6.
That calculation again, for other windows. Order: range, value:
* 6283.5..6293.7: 18.3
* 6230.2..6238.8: 17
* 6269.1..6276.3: 17.5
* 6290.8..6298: 17.3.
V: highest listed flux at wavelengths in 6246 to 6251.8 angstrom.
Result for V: 18.8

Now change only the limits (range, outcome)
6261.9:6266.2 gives 16.8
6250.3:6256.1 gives 17.7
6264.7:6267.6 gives 16.2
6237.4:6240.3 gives 16.6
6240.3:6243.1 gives 18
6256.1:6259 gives 15.9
